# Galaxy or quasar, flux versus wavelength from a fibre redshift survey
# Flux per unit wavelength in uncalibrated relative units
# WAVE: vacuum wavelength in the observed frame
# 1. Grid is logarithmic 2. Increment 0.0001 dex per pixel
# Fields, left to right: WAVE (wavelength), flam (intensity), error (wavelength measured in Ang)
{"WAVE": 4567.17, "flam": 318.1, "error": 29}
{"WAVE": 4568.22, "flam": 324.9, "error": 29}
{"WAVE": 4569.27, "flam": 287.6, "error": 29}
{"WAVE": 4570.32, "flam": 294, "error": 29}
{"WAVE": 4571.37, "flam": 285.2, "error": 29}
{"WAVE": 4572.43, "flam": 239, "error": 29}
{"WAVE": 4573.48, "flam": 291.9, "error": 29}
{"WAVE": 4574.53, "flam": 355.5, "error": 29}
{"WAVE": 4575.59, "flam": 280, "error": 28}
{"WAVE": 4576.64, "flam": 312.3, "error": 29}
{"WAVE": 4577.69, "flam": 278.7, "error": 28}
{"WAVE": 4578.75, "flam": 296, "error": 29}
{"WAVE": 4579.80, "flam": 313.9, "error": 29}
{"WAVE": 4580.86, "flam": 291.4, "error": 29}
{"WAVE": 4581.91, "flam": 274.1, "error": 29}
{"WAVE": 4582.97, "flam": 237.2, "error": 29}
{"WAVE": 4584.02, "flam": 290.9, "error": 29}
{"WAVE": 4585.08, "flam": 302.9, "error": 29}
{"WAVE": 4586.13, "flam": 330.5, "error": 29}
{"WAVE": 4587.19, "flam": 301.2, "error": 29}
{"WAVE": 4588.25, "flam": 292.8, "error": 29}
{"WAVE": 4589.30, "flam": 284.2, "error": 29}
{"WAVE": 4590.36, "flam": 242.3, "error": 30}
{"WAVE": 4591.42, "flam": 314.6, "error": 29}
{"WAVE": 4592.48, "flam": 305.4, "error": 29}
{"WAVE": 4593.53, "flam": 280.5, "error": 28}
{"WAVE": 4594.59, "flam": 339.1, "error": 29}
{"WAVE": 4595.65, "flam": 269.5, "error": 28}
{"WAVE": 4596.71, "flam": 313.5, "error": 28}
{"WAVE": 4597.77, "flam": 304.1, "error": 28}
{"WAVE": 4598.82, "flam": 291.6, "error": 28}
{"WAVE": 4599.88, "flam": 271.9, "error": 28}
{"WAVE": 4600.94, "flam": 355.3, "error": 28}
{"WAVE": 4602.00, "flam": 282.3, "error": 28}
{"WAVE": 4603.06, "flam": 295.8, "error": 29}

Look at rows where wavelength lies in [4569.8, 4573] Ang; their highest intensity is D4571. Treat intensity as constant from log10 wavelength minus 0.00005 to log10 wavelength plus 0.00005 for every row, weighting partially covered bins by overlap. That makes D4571 294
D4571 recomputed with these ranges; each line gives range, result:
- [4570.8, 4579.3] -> 355.5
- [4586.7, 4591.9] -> 314.6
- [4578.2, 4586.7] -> 330.5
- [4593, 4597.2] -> 339.1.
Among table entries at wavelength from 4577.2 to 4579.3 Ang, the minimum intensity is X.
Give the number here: 278.7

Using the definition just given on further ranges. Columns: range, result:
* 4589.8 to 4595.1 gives 242.3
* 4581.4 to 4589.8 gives 237.2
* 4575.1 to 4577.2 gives 280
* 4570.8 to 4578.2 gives 239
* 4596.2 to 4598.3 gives 304.1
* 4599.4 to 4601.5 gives 271.9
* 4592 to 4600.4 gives 269.5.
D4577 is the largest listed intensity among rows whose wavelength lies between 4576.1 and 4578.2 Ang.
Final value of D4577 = 312.3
